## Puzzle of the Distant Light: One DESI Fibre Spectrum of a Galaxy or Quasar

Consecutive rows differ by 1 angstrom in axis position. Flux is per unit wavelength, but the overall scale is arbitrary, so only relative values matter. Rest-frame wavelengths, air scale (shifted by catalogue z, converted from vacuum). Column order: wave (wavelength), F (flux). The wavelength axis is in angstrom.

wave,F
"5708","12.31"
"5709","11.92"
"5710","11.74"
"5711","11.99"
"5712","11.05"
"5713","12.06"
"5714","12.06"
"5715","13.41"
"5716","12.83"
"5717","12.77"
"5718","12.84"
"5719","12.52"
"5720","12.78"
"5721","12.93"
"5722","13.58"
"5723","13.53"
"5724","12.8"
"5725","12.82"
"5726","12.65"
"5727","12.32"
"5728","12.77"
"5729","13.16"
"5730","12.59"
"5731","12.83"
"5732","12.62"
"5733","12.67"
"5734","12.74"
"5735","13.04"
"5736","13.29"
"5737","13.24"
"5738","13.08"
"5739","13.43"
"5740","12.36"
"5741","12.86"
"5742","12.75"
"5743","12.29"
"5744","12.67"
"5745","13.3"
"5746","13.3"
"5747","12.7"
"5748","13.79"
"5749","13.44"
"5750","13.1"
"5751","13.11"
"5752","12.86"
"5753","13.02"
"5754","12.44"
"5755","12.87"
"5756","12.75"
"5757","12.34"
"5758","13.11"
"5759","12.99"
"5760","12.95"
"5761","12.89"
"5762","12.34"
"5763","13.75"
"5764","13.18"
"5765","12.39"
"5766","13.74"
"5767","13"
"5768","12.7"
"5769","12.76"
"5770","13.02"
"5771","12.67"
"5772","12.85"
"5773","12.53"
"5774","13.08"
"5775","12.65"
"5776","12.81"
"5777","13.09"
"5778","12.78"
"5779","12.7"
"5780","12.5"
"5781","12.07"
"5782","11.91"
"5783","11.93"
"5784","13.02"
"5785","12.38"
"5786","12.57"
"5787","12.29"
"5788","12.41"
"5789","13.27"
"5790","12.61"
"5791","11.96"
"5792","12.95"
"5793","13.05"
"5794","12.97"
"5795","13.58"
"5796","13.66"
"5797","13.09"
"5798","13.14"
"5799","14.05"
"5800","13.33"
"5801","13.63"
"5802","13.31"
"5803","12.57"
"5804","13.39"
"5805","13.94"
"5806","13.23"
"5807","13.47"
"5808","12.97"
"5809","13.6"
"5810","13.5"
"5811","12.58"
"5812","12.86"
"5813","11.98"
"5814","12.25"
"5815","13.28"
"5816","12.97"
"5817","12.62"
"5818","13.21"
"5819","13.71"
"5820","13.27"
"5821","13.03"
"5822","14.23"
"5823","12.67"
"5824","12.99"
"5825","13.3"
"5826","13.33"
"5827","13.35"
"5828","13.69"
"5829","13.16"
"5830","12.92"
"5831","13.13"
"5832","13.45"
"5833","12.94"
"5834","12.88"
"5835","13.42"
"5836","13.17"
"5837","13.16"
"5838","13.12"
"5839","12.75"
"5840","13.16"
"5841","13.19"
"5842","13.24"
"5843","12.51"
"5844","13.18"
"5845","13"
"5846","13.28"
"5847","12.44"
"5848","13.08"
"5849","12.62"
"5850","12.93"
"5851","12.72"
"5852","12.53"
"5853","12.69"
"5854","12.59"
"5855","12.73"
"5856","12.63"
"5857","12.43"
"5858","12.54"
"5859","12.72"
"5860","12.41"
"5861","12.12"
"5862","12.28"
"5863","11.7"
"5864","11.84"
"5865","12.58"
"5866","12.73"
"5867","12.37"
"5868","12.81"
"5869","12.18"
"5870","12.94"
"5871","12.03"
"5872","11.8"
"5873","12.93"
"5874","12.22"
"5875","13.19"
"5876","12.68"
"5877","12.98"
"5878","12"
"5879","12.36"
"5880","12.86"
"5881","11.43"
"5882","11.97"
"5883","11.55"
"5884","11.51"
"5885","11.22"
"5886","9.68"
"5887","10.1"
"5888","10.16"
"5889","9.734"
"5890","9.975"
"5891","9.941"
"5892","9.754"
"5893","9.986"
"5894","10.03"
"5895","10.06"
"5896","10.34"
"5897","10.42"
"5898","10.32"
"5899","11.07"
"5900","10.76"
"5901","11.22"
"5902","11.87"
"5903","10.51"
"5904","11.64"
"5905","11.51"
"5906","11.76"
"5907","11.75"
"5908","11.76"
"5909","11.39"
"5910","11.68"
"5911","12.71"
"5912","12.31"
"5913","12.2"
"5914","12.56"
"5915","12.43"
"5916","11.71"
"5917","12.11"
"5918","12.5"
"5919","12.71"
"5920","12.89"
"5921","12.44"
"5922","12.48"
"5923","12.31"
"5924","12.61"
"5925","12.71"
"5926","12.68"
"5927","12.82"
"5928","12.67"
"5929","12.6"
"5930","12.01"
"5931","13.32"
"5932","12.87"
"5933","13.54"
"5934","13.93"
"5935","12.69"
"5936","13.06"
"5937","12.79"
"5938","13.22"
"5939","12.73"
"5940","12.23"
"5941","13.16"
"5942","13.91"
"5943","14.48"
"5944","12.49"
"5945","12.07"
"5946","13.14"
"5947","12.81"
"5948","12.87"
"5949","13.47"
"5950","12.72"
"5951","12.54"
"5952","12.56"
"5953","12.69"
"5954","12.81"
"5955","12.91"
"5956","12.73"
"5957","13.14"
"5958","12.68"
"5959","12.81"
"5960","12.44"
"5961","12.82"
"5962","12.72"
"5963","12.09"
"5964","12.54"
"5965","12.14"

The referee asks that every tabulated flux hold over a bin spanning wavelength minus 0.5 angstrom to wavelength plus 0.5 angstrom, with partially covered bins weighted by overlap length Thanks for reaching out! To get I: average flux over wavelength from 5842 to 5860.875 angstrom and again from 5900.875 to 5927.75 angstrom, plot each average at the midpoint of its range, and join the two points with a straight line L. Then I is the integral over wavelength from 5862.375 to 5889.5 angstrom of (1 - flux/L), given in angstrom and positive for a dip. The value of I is 1.3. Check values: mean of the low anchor 12.7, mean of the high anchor 12.1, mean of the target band 11.9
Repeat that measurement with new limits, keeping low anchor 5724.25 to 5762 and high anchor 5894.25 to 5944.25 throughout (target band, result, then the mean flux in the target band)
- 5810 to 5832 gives -0.9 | 13.1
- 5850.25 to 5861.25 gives -0.1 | 12.6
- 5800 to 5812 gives -0.6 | 13.3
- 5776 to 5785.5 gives 0.2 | 12.5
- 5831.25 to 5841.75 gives -0.5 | 13.1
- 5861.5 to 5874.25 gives 0.1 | 12.3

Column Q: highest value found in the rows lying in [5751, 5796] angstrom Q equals 13.75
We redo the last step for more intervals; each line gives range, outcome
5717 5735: 13.58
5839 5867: 13.28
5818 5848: 14.23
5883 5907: 11.87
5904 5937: 13.93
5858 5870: 12.94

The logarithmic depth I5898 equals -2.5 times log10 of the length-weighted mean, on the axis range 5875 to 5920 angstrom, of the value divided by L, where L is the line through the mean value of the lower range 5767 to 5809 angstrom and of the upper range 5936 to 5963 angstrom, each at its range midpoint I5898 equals 0.134 mag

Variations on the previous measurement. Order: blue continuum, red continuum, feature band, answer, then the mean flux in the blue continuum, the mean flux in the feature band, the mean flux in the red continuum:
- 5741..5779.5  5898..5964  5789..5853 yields -0.03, 12.9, 13.1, 12.5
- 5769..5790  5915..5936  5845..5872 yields 0.01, 12.6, 12.5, 12.7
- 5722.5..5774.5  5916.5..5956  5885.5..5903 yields 0.24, 12.9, 10.3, 12.8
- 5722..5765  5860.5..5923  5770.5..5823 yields -0.04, 12.9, 12.9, 11.7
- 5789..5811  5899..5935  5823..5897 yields 0.04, 13.2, 12.3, 12.2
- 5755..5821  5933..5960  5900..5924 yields 0.08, 12.9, 12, 12.9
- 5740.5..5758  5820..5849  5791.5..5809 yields -0.02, 12.9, 13.3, 13.1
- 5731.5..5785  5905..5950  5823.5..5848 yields -0.03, 12.9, 13.1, 12.6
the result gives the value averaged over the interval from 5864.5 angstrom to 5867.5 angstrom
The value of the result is 12.6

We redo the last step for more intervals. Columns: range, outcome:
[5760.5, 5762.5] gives 12.6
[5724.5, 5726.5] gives 12.7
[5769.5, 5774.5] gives 12.8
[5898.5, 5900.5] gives 10.9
